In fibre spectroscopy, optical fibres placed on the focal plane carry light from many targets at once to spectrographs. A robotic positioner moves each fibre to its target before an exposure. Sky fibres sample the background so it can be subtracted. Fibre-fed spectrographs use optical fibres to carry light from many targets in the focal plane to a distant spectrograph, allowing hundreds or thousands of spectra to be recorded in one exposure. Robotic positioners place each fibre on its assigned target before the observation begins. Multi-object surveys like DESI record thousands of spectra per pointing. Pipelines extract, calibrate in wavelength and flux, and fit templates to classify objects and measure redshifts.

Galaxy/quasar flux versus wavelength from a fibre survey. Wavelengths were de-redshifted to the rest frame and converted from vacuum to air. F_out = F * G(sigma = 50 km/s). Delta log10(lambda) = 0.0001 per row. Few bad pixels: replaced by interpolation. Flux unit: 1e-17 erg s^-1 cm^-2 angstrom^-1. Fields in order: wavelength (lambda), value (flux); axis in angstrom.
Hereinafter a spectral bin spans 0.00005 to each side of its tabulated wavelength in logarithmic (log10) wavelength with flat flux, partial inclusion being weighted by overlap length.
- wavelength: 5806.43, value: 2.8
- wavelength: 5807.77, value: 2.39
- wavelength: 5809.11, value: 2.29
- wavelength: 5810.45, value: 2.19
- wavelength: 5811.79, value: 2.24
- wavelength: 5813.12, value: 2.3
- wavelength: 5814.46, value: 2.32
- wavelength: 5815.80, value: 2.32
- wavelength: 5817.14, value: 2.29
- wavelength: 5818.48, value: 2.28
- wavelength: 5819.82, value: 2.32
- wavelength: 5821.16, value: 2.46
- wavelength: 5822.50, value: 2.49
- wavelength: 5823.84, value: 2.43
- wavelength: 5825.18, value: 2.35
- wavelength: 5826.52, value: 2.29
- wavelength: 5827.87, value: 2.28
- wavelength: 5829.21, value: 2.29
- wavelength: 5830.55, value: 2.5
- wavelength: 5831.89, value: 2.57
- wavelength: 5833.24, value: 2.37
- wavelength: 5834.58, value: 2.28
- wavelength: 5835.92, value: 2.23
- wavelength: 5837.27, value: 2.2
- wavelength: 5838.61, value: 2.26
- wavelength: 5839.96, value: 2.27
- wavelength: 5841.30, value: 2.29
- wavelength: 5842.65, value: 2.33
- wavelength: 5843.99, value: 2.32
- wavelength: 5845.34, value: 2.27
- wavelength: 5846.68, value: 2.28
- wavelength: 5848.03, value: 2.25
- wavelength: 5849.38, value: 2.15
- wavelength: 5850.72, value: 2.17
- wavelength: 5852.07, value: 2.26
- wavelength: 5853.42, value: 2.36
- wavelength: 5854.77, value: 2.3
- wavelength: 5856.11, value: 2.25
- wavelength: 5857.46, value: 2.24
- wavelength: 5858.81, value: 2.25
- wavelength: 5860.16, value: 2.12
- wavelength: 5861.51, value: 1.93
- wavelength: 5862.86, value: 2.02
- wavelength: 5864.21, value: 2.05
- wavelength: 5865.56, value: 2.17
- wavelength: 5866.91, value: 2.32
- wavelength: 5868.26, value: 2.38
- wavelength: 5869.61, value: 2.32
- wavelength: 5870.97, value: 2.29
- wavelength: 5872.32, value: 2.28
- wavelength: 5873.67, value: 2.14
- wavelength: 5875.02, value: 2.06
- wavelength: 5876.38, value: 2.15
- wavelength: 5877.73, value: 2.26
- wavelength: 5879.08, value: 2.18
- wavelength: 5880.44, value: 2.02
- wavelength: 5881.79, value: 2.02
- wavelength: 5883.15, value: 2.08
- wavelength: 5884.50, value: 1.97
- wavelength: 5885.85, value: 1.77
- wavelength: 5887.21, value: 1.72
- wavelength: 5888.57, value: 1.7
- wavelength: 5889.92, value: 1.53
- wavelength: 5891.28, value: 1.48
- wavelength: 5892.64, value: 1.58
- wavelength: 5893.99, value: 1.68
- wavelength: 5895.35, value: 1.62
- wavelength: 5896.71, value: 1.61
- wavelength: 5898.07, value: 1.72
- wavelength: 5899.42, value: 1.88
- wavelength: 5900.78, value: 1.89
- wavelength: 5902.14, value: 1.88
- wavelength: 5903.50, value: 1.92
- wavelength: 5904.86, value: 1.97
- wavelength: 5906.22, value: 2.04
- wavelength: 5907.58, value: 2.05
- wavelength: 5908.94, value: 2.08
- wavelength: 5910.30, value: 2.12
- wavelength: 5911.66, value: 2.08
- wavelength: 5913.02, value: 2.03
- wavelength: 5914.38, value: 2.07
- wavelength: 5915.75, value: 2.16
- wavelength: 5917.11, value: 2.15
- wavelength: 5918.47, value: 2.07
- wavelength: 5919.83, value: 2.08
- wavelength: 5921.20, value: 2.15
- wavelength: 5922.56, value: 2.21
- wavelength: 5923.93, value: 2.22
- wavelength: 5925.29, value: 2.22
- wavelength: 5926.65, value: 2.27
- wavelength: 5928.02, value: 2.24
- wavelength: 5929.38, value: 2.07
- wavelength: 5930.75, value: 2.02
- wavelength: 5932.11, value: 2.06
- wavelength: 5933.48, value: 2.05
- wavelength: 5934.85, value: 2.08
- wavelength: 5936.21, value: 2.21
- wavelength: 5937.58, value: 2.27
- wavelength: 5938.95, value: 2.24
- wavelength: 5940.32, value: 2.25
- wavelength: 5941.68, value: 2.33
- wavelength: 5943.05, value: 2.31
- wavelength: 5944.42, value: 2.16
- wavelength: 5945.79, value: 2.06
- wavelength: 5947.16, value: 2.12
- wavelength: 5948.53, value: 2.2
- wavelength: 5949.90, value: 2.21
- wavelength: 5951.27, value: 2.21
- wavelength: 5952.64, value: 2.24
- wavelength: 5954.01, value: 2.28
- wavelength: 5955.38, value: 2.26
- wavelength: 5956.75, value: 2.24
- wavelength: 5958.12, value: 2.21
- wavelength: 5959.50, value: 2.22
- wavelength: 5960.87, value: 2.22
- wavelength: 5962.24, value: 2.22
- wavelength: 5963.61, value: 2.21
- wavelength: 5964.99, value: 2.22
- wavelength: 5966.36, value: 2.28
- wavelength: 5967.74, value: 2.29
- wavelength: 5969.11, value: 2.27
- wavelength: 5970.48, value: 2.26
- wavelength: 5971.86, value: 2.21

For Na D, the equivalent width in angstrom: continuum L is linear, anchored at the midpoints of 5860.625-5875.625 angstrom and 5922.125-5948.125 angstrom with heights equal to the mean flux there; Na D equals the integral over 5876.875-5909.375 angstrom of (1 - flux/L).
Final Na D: 4.7 angstrom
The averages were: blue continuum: 2.18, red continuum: 2.18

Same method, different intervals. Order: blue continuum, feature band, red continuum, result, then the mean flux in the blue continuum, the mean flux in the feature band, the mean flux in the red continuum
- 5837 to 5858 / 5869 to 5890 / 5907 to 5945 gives 1.7 angstrom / 2.26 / 2.04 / 2.15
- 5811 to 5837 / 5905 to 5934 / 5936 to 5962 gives 1.8 angstrom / 2.34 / 2.11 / 2.22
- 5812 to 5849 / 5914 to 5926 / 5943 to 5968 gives 0.5 angstrom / 2.32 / 2.15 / 2.21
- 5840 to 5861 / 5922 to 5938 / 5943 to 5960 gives 0.4 angstrom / 2.25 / 2.16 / 2.2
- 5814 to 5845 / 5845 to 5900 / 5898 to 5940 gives 4.4 angstrom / 2.34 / 2.04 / 2.09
